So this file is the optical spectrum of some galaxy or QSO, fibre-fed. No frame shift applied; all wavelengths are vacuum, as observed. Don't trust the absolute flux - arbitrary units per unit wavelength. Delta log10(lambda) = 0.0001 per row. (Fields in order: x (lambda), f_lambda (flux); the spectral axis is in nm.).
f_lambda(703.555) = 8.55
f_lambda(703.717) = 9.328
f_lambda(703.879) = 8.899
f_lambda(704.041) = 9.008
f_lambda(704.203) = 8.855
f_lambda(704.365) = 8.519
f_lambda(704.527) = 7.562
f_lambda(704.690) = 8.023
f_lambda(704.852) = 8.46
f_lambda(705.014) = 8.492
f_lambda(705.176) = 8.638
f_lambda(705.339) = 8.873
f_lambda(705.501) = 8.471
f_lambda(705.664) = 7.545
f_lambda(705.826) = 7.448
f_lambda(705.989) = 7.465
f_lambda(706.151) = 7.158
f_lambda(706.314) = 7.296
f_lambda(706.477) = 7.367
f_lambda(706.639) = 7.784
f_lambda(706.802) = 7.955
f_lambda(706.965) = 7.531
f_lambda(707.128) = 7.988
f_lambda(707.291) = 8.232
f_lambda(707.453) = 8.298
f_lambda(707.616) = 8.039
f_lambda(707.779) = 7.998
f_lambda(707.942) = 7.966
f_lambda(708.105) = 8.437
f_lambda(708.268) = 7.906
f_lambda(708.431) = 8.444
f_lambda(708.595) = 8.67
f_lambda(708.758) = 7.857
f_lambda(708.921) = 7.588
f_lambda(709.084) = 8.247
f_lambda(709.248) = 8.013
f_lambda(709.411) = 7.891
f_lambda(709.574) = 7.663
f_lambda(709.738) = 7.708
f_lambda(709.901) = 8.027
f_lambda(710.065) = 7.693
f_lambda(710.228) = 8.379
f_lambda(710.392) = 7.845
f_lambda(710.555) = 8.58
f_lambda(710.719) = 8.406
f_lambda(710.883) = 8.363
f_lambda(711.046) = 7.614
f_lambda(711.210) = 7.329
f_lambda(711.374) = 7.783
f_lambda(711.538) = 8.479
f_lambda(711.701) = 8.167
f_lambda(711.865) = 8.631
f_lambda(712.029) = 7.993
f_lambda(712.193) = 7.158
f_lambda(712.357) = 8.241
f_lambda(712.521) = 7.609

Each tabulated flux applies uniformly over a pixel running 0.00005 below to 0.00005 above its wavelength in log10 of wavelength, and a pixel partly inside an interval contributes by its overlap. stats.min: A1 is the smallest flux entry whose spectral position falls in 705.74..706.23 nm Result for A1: 7.158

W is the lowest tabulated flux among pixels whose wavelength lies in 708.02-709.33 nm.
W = 7.588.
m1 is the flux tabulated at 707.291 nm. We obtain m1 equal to 8.232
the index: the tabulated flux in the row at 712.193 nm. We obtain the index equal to 7.158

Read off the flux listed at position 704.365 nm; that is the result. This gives 8.519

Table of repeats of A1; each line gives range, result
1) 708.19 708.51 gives 7.906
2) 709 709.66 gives 7.663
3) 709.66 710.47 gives 7.693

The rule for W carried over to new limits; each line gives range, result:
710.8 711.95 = 7.329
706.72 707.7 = 7.531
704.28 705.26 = 7.562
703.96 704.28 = 8.855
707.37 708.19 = 7.966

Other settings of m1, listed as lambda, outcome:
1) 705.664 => 7.545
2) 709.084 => 8.247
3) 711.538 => 8.479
